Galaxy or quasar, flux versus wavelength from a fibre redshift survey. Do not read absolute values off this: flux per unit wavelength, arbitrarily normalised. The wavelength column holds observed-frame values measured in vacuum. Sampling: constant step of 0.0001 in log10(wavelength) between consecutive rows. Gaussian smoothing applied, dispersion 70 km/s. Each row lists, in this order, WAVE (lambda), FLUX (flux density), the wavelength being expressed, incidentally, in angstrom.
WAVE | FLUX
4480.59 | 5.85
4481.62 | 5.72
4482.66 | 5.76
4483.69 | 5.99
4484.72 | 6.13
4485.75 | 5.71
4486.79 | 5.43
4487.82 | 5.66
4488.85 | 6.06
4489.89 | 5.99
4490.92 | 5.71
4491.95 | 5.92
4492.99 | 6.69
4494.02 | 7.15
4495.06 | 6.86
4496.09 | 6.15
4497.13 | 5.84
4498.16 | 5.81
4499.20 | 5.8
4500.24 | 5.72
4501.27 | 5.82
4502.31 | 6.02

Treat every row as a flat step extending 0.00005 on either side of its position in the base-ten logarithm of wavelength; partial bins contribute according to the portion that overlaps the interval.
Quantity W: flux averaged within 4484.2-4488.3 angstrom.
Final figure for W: 5.74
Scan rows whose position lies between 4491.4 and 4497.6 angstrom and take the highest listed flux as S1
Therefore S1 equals 7.15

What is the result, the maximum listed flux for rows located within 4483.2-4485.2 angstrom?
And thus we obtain 6.13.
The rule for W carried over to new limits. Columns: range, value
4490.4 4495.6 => 6.47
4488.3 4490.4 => 6.01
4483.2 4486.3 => 5.94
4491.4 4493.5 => 6.29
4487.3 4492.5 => 5.88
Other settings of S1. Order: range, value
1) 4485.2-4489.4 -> 6.06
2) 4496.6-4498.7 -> 5.84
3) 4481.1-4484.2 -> 5.99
